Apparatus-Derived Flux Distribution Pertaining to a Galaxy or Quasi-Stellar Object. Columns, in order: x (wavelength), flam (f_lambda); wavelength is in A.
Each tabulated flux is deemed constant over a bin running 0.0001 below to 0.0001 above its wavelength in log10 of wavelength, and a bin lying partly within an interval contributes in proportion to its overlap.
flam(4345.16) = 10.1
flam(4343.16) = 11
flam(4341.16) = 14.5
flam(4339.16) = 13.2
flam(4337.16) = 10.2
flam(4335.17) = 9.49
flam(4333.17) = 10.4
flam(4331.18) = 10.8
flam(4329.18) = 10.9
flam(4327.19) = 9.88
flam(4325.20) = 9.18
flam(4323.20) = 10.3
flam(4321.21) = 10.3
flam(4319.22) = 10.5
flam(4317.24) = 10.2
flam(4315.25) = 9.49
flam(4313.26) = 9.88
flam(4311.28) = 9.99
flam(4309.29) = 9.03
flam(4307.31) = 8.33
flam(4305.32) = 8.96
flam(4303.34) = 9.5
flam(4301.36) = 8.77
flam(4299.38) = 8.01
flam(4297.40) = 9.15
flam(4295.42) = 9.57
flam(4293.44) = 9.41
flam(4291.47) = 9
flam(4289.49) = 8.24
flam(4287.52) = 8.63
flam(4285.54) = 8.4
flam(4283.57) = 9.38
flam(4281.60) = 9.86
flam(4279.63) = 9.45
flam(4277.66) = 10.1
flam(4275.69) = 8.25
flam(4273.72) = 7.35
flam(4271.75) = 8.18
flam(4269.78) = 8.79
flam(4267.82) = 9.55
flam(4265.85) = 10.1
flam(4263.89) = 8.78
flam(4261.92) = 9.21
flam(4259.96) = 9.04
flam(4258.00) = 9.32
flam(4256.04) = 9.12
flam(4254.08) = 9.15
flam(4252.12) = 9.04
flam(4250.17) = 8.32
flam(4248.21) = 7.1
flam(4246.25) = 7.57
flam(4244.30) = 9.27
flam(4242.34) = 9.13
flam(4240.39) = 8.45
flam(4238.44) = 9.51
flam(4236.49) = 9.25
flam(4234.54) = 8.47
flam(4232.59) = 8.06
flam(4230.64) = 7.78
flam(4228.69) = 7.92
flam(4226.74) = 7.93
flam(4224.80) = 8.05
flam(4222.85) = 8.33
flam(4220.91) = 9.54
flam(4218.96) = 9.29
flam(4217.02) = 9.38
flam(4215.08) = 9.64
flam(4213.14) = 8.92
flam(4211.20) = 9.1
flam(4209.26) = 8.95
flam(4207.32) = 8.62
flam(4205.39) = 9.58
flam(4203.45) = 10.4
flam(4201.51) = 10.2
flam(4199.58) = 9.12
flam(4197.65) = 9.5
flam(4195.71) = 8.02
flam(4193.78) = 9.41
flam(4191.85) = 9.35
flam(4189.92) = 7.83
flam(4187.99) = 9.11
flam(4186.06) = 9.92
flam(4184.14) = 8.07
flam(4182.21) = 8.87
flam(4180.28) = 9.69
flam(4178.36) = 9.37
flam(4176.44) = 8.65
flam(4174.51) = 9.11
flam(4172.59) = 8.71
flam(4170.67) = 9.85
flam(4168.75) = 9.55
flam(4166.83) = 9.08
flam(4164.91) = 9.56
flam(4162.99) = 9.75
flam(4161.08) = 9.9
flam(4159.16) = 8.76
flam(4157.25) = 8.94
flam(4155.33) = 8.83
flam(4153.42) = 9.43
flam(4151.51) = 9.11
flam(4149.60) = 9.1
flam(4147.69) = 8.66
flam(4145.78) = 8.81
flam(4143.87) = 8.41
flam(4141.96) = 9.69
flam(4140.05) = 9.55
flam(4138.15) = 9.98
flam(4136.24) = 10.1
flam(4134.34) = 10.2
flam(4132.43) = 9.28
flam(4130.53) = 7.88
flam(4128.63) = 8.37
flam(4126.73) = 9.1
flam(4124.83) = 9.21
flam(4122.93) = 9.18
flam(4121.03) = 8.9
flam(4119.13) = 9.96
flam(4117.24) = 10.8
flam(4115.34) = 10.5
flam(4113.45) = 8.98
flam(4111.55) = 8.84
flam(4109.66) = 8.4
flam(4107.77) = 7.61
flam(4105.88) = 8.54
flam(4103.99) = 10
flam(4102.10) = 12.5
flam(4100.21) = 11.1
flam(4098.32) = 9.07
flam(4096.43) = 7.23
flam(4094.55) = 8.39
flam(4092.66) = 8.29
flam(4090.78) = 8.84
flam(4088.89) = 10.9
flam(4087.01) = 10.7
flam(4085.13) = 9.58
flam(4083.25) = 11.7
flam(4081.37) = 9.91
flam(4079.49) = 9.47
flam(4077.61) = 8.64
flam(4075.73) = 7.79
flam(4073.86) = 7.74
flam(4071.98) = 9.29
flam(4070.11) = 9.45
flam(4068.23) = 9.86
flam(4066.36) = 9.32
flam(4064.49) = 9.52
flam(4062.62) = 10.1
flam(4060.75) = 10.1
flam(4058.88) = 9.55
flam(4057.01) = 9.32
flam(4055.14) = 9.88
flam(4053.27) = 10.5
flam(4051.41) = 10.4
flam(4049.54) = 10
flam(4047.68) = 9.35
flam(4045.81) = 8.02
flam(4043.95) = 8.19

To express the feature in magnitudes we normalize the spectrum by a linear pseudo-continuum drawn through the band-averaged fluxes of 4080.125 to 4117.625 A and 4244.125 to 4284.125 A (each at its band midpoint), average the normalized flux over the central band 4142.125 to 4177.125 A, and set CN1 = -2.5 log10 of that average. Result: 0.02 mag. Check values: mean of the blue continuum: 9.57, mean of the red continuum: 8.89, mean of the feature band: 9.14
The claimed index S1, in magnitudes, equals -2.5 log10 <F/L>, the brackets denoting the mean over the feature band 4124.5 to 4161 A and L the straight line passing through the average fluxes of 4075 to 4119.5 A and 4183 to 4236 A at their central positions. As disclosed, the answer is 0.013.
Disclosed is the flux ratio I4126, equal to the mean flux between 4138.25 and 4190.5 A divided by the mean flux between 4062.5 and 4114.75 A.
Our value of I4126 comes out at 1.0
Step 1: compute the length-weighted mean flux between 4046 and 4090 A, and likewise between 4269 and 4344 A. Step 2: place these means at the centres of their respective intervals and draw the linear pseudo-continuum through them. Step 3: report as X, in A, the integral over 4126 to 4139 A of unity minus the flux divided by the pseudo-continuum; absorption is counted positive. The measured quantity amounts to 0.5 A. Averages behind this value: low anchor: 9.67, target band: 9.27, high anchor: 9.65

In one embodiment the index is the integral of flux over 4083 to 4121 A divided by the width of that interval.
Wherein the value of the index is 9.54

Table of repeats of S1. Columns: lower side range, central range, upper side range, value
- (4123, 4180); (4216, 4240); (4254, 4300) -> 0.057 mag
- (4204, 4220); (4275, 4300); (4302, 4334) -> 0.070 mag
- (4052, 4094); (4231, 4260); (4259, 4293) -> 0.045 mag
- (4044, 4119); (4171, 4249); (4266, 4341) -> 0.074 mag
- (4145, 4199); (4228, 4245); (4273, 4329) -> 0.067 mag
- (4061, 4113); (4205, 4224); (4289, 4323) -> 0.029 mag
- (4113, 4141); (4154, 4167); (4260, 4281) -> 0.010 mag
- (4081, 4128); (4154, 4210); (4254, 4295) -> 0.011 mag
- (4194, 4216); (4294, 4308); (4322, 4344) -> 0.175 mag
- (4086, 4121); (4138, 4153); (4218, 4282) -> 0.015 mag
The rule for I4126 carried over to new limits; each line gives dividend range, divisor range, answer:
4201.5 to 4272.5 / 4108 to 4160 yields 0.96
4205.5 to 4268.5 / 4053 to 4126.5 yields 0.93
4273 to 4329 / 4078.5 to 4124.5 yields 0.97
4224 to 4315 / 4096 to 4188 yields 0.95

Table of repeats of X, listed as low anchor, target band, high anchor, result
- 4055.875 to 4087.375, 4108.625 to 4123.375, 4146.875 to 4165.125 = -0.2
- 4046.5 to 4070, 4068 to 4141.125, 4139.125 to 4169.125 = 0.9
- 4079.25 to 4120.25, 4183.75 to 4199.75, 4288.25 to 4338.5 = 1.1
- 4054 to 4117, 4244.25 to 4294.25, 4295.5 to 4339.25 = 4.3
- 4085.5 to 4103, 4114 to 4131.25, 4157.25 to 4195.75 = 0.3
